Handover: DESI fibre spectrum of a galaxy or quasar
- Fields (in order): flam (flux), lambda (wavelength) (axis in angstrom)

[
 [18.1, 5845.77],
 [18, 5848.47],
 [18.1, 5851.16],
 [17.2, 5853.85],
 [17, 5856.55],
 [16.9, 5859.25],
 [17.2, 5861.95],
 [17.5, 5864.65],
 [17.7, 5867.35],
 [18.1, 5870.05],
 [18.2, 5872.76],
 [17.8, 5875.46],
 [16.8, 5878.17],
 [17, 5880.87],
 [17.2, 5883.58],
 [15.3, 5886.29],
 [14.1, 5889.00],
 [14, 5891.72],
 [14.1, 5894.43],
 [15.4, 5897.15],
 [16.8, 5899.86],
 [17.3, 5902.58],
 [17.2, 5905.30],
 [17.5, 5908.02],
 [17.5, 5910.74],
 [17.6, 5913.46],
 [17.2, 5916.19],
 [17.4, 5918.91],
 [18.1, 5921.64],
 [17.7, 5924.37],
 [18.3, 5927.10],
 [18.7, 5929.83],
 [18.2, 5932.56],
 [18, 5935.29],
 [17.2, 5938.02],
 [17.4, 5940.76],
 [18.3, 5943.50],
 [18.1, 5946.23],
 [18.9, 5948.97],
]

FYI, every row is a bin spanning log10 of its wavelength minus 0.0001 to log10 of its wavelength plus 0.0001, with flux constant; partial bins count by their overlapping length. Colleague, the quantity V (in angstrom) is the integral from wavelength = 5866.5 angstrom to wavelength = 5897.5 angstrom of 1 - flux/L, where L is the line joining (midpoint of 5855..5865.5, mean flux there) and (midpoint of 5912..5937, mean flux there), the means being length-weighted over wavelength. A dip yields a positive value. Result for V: 1.9 angstrom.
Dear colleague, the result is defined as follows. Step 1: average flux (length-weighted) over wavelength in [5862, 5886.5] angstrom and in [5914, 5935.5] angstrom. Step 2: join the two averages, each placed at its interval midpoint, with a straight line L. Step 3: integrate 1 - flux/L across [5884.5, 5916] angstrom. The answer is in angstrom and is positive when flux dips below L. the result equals 2.74 angstrom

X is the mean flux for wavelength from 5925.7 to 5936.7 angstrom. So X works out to 18.3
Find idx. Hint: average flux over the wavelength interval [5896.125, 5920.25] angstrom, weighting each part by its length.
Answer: 17.1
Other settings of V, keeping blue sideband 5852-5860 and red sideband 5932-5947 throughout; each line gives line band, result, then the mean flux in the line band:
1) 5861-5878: -0.5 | 17.7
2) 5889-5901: 1.7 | 14.9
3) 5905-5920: 0.2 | 17.4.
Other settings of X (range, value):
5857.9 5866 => 17.2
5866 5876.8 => 18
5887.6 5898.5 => 14.4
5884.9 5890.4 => 14.7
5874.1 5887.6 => 16.8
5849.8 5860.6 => 17.3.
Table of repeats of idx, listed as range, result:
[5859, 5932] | 17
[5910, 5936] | 17.9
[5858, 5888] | 17.2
